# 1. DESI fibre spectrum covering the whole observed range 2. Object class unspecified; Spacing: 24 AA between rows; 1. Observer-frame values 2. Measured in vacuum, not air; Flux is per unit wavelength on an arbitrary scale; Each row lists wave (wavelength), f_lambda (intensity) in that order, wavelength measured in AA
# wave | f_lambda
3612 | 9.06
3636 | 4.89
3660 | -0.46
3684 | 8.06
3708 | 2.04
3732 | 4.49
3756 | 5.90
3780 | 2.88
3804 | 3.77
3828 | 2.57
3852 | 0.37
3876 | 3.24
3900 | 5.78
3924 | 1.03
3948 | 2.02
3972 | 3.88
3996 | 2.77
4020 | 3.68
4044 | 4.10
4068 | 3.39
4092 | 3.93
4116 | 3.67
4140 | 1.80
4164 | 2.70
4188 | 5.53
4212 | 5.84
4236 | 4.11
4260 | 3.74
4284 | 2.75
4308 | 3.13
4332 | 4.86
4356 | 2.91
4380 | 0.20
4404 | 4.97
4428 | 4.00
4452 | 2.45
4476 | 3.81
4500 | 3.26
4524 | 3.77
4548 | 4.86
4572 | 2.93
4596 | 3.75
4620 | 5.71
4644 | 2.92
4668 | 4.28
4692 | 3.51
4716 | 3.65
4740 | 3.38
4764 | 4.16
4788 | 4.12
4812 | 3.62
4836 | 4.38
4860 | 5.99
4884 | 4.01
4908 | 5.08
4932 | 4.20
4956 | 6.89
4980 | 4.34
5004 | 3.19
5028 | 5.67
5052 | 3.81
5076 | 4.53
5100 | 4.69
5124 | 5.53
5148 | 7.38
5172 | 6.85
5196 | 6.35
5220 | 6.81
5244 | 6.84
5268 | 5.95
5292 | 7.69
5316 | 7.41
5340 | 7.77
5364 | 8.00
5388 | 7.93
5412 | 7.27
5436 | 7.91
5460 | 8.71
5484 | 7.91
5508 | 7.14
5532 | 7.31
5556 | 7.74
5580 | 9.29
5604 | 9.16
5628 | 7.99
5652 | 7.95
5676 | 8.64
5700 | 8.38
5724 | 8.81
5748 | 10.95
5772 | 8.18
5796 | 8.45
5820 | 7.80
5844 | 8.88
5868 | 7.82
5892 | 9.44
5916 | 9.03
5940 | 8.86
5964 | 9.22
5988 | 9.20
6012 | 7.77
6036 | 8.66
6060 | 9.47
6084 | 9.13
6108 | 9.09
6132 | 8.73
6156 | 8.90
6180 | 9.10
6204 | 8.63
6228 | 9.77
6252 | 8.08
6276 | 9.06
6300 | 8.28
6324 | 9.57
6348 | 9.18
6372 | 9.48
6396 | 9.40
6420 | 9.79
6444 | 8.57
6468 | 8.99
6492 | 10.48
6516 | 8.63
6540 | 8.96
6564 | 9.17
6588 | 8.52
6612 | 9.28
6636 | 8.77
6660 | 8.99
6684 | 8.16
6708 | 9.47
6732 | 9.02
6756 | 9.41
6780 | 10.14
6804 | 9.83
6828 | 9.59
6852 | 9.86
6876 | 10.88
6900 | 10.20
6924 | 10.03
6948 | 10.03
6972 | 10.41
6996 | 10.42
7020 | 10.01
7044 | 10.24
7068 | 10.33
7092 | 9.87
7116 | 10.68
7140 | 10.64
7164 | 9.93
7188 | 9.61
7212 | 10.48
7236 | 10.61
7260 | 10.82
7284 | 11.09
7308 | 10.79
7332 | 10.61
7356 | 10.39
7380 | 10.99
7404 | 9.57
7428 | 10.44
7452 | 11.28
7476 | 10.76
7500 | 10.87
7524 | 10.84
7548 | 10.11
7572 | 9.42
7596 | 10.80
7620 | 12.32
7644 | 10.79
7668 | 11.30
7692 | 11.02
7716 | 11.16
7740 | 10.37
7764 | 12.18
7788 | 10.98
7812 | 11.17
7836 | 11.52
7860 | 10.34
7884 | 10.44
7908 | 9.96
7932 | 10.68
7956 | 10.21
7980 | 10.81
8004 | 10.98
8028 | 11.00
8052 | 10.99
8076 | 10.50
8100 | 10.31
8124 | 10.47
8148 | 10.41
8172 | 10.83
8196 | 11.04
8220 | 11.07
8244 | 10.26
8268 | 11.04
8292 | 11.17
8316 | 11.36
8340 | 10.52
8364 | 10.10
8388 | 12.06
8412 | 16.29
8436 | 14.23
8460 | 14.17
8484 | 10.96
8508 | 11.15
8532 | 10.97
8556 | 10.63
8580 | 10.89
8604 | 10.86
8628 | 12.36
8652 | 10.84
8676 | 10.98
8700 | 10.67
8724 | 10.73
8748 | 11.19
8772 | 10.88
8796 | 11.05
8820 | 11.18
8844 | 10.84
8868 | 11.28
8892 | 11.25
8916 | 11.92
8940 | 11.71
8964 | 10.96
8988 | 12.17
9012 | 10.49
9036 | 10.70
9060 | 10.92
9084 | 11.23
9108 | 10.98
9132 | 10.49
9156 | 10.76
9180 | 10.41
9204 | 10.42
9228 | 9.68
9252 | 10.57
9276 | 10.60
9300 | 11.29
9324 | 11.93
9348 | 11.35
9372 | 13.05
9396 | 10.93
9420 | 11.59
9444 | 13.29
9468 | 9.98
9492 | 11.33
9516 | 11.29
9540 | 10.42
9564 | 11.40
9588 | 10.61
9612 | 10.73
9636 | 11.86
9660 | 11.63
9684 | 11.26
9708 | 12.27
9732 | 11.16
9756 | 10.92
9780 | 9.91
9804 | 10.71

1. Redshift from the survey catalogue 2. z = 0.28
